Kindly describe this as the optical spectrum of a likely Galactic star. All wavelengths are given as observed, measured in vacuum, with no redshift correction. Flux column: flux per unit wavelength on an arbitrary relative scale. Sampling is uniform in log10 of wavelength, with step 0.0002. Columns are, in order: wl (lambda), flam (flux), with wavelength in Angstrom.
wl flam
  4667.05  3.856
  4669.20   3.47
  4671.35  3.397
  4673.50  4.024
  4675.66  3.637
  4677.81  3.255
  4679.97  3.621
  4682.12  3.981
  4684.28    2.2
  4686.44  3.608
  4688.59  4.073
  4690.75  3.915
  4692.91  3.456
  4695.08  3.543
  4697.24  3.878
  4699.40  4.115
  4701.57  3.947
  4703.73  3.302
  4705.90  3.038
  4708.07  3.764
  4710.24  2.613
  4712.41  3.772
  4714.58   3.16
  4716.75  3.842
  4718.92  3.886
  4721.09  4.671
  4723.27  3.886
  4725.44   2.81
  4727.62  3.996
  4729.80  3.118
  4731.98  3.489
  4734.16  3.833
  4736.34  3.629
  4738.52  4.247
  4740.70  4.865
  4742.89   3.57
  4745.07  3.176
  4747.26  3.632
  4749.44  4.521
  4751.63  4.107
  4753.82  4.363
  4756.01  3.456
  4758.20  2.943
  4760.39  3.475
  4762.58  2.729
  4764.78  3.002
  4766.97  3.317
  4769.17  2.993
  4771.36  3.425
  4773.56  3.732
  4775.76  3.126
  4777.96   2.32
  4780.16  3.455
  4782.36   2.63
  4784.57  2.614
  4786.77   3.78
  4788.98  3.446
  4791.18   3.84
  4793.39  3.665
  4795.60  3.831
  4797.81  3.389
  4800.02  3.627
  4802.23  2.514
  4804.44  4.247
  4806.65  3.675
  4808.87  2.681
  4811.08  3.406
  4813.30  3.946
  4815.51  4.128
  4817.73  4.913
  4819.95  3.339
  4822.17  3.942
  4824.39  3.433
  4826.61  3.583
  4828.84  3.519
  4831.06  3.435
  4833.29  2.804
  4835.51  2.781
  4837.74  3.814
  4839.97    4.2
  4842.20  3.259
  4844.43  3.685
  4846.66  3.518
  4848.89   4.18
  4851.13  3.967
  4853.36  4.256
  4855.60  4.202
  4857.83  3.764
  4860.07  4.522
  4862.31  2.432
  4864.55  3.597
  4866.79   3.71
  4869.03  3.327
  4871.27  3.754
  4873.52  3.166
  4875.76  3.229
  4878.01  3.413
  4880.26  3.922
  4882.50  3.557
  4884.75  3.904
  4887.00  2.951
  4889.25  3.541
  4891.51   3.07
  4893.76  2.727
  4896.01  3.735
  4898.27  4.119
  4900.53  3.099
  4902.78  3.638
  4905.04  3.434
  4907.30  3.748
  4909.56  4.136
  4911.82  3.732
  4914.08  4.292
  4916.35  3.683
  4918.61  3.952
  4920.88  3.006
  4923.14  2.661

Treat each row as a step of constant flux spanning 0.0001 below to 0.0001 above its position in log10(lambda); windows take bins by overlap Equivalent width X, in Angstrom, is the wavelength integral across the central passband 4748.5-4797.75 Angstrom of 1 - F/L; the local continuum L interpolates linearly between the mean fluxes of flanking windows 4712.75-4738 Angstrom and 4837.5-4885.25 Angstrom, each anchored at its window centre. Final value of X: 3.90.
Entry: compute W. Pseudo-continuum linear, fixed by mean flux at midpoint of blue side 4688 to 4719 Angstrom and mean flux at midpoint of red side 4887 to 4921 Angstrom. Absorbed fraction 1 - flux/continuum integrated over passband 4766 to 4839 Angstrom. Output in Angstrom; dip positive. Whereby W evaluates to 3.25 Angstrom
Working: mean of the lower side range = 3.6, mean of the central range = 3.44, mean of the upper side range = 3.59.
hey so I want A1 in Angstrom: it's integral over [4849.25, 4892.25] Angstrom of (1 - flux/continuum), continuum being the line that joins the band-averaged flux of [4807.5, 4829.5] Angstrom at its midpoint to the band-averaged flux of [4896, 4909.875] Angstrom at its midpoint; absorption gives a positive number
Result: 0.8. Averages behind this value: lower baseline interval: 3.69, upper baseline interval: 3.67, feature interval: 3.61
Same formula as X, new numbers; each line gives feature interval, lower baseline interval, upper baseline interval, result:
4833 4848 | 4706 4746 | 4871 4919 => 0.5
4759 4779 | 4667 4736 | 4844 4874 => 2.9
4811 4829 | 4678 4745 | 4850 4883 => -0.9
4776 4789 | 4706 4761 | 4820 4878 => 2.3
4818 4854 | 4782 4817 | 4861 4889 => -1.7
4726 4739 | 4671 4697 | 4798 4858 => -0.2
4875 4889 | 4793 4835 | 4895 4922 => 0.6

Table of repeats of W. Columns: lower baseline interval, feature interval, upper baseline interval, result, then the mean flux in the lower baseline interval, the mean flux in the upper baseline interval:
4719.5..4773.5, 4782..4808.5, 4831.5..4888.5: 1.3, 3.64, 3.59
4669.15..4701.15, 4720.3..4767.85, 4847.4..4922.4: -0.6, 3.62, 3.62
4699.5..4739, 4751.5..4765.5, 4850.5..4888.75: 0.8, 3.61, 3.62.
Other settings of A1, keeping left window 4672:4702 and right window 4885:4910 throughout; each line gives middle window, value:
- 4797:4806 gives 0.2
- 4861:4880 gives 0.7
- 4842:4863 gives -1.9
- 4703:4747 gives -0.2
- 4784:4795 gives 0.1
